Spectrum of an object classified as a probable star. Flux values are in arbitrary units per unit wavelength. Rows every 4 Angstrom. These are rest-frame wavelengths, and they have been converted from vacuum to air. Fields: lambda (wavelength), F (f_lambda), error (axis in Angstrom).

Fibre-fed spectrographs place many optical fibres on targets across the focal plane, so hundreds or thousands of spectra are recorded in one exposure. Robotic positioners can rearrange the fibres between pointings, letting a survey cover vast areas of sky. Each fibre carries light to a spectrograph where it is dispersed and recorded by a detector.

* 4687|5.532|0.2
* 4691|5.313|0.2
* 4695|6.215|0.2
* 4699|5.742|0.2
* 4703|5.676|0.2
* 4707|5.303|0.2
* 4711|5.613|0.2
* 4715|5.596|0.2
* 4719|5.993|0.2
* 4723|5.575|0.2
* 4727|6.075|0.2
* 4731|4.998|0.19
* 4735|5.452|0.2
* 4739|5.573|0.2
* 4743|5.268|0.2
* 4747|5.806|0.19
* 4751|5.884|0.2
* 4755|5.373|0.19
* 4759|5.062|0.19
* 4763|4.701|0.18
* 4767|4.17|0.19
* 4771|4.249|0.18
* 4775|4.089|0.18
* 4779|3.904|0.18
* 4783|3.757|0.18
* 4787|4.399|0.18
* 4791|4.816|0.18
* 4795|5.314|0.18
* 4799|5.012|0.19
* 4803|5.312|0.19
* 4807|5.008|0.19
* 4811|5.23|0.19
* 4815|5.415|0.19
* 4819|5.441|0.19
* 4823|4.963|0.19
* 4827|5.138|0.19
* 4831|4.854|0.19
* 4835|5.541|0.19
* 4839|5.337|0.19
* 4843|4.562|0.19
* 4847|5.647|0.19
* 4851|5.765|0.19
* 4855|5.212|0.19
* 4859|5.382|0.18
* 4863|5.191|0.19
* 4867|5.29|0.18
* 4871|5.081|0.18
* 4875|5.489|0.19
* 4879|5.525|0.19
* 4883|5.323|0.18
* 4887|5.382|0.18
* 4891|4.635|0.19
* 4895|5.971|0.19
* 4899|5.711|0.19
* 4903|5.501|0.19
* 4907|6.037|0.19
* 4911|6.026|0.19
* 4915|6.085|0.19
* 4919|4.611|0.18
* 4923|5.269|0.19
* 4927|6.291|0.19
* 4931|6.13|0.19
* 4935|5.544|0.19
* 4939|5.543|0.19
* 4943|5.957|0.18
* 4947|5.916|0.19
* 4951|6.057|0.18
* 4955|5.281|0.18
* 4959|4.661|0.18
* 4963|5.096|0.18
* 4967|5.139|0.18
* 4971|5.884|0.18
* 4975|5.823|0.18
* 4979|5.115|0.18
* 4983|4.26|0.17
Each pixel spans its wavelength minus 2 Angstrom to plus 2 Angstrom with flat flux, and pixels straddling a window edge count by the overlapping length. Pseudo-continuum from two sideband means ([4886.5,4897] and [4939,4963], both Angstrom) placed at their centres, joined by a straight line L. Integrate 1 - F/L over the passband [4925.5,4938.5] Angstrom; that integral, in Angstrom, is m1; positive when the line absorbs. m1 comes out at -1.1 Angstrom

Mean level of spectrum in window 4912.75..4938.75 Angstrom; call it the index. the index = 5.65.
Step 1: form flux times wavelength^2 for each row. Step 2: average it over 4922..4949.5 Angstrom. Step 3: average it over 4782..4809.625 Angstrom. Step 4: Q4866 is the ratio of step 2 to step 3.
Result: 1.27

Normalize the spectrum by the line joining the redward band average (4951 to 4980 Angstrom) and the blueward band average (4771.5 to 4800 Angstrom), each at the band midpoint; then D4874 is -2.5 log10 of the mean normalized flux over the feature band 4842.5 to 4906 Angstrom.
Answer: -0.106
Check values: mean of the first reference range 4.44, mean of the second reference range 5.34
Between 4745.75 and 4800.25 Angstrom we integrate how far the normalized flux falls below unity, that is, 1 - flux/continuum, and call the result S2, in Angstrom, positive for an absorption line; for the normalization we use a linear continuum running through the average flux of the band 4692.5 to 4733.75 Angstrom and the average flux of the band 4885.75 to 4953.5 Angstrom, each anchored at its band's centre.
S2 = 9.0 Angstrom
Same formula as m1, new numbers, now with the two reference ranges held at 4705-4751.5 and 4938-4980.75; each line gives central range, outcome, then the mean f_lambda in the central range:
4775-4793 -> 4.40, 4.2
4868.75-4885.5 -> 0.53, 5.35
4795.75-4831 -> 2.40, 5.18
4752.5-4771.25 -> 2.65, 4.79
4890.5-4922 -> -0.51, 5.61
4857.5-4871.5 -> 0.73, 5.25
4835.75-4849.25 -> 0.77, 5.23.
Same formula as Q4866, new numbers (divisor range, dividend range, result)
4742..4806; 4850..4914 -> 1.19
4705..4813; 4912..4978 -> 1.18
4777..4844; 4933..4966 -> 1.18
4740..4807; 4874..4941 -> 1.22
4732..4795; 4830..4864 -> 1.13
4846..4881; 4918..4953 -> 1.10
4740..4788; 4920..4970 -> 1.26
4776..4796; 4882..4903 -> 1.29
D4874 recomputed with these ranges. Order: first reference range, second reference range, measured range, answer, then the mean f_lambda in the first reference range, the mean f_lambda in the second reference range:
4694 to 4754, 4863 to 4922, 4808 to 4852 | 0.06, 5.64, 5.46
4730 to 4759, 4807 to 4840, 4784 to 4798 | 0.12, 5.47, 5.22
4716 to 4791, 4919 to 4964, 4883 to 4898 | 0.02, 5.02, 5.58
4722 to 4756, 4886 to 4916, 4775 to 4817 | 0.17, 5.56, 5.66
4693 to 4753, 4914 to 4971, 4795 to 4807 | 0.09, 5.65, 5.54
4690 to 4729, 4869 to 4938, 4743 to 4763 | 0.05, 5.72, 5.57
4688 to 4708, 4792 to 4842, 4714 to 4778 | 0.05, 5.66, 5.19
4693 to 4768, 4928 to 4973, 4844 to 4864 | 0.03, 5.5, 5.58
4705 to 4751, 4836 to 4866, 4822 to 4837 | 0.05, 5.58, 5.31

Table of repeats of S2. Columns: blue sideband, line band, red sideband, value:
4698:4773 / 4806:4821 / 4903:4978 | 0.5 Angstrom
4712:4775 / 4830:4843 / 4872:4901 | 0.5 Angstrom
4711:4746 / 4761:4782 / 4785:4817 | 4.3 Angstrom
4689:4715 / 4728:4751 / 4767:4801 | -1.9 Angstrom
